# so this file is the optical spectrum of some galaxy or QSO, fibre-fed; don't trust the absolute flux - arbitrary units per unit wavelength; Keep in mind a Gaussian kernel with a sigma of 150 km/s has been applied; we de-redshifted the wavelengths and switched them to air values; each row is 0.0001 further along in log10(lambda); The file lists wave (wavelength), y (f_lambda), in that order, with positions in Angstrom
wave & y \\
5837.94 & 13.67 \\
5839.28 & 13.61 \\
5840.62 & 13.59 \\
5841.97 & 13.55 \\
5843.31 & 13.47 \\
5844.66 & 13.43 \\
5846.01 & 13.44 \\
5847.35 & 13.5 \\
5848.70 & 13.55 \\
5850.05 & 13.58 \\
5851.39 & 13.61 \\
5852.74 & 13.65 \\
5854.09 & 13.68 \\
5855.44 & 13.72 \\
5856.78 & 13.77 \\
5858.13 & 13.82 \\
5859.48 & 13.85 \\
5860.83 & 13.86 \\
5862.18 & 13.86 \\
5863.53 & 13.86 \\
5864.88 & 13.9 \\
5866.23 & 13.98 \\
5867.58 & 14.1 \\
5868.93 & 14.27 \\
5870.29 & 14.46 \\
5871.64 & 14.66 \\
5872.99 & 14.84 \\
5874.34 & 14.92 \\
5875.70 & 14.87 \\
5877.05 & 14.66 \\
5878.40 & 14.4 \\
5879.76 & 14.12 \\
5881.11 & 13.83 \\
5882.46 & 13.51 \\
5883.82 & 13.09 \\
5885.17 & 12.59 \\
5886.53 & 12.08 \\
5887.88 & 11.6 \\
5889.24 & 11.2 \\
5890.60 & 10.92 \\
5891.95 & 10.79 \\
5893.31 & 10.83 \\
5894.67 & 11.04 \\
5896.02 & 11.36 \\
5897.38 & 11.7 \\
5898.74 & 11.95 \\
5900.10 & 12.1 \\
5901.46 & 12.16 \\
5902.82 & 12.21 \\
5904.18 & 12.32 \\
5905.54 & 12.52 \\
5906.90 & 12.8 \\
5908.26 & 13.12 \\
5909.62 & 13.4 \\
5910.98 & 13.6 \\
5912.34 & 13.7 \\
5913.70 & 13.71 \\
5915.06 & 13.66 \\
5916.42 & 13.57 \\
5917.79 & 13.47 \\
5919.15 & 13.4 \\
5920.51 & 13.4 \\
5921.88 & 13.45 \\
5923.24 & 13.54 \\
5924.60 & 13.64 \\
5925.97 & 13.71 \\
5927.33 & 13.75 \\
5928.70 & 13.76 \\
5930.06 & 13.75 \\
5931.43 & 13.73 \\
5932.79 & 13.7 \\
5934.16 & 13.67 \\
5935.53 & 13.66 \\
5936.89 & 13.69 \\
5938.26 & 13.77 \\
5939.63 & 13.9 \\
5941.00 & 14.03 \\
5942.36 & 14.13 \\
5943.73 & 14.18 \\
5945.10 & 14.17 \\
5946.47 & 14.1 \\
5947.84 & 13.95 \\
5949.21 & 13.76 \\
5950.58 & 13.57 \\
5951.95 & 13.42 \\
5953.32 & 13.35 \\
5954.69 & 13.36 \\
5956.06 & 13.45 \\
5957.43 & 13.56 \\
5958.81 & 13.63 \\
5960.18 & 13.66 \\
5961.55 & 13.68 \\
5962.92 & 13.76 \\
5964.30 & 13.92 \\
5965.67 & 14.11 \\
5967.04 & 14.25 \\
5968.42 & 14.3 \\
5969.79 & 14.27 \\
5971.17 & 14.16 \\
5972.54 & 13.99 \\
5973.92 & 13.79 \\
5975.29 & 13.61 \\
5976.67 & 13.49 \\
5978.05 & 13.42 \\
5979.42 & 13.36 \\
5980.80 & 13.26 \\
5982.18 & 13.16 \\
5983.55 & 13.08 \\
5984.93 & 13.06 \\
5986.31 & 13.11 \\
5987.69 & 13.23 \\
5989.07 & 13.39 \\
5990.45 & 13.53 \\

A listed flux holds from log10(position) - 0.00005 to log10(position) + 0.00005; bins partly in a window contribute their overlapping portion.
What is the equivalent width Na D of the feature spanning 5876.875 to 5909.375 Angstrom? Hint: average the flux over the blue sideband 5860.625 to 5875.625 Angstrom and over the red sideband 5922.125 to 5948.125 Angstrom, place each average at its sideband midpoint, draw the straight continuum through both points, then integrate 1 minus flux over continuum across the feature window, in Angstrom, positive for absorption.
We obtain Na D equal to 4.1 Angstrom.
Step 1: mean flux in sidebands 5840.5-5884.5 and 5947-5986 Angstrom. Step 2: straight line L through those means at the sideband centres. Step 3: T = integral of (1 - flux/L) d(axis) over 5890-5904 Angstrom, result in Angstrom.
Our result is 2.32 Angstrom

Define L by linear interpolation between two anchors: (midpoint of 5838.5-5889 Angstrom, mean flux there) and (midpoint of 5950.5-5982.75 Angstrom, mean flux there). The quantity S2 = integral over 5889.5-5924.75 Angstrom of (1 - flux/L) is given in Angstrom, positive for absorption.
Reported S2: 2.9 Angstrom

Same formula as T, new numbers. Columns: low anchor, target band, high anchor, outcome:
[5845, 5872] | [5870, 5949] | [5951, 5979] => 3.1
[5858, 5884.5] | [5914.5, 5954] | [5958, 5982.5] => 0.5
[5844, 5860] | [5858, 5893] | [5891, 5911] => -1.7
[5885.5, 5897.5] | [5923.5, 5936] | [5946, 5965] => -1.0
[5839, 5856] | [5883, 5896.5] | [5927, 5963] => 2.0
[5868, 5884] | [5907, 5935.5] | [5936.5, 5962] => 0.8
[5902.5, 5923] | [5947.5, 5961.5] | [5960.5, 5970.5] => 0.3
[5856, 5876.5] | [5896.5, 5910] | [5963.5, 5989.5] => 1.6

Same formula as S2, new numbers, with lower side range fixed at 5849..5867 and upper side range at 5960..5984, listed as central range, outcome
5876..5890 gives 0.6 Angstrom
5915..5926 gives 0.2 Angstrom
